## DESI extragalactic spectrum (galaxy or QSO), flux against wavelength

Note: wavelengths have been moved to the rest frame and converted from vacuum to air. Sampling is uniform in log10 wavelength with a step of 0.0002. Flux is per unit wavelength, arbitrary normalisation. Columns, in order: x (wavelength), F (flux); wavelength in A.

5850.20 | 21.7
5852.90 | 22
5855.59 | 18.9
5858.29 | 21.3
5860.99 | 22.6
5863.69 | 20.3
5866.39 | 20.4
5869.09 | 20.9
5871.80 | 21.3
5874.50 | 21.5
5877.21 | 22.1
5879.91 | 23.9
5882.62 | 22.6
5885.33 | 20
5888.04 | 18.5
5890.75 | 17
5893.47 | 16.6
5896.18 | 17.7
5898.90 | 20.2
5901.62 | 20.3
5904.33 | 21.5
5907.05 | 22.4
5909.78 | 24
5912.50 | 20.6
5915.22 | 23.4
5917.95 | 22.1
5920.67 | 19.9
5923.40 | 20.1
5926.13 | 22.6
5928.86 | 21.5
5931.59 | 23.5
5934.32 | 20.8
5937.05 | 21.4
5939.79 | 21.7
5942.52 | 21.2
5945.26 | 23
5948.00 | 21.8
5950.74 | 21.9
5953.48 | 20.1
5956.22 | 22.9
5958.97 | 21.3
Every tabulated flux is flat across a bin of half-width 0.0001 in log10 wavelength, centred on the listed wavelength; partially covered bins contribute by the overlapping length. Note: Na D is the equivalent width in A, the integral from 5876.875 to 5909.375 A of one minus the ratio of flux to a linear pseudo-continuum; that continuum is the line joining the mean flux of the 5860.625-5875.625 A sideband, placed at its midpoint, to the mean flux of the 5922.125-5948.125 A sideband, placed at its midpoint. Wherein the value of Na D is 1.6 A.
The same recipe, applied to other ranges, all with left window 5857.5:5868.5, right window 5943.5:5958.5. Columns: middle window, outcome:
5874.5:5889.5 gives -0.1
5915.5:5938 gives 0.1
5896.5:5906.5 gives 0.4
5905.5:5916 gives -0.5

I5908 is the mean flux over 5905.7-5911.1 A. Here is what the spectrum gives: 23.2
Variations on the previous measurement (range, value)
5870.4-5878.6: 21.6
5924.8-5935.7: 22.1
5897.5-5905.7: 20.7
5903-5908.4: 22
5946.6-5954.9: 21.3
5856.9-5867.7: 21.1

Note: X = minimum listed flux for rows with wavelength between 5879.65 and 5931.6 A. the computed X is 16.6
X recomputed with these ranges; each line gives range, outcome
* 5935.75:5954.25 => 20.1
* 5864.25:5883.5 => 20.4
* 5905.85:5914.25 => 20.6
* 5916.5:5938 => 19.9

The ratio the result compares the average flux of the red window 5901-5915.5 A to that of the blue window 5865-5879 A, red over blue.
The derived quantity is 1.03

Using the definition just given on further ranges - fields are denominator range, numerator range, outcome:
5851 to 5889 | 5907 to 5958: 1.03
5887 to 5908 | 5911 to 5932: 1.13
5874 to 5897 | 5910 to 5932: 1.09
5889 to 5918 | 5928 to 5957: 1.07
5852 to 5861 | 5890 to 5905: 0.90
